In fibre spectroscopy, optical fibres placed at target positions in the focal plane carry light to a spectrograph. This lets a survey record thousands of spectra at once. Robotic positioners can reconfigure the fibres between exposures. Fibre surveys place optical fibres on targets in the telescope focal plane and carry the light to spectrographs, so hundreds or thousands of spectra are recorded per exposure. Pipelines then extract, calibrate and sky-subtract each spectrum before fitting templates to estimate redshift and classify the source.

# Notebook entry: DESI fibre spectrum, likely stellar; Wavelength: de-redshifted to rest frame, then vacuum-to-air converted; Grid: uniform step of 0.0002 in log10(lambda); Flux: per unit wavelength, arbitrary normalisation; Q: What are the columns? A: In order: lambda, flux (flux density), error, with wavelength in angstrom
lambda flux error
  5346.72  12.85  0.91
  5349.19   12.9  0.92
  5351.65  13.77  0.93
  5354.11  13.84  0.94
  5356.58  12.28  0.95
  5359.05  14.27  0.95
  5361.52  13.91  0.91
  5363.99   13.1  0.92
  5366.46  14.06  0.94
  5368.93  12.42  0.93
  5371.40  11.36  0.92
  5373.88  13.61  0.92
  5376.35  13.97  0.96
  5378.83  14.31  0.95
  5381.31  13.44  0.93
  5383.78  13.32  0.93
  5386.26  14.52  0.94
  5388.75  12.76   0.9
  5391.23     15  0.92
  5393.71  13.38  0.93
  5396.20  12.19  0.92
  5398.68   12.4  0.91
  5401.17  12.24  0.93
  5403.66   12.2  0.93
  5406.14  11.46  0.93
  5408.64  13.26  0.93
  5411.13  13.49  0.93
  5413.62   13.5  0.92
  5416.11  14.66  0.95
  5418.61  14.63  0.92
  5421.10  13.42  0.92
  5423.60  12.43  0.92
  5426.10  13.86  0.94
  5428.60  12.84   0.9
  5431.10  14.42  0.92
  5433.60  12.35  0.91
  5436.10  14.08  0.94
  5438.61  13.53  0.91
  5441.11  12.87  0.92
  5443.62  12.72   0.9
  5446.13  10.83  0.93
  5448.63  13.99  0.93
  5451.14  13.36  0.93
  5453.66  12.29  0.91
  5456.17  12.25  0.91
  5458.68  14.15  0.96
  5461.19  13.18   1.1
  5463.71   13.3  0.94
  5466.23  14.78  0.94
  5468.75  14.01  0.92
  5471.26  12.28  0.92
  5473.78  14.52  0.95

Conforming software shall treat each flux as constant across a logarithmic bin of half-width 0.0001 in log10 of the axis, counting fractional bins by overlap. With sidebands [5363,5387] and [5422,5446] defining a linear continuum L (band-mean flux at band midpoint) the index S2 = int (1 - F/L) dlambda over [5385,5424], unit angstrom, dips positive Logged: 0.1 angstrom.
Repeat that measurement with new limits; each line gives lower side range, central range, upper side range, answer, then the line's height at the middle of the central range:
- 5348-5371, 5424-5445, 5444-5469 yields -0.1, 13.2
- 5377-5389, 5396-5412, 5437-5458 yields 1.2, 13.4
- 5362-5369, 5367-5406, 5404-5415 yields 0.2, 13.2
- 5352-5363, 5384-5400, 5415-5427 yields 0.4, 13.7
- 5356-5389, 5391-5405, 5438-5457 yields 0.5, 13.2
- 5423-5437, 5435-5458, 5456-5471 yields 1.0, 13.5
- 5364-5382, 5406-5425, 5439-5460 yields -0.6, 13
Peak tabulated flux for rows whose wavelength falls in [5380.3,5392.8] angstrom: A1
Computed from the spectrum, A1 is 15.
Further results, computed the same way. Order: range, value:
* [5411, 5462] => 14.66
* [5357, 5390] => 14.52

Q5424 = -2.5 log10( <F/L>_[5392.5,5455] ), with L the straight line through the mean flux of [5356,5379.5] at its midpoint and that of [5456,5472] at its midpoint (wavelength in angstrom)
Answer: 0.033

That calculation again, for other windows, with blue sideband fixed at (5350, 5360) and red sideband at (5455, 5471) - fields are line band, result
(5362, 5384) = 0.02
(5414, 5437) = -0.01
